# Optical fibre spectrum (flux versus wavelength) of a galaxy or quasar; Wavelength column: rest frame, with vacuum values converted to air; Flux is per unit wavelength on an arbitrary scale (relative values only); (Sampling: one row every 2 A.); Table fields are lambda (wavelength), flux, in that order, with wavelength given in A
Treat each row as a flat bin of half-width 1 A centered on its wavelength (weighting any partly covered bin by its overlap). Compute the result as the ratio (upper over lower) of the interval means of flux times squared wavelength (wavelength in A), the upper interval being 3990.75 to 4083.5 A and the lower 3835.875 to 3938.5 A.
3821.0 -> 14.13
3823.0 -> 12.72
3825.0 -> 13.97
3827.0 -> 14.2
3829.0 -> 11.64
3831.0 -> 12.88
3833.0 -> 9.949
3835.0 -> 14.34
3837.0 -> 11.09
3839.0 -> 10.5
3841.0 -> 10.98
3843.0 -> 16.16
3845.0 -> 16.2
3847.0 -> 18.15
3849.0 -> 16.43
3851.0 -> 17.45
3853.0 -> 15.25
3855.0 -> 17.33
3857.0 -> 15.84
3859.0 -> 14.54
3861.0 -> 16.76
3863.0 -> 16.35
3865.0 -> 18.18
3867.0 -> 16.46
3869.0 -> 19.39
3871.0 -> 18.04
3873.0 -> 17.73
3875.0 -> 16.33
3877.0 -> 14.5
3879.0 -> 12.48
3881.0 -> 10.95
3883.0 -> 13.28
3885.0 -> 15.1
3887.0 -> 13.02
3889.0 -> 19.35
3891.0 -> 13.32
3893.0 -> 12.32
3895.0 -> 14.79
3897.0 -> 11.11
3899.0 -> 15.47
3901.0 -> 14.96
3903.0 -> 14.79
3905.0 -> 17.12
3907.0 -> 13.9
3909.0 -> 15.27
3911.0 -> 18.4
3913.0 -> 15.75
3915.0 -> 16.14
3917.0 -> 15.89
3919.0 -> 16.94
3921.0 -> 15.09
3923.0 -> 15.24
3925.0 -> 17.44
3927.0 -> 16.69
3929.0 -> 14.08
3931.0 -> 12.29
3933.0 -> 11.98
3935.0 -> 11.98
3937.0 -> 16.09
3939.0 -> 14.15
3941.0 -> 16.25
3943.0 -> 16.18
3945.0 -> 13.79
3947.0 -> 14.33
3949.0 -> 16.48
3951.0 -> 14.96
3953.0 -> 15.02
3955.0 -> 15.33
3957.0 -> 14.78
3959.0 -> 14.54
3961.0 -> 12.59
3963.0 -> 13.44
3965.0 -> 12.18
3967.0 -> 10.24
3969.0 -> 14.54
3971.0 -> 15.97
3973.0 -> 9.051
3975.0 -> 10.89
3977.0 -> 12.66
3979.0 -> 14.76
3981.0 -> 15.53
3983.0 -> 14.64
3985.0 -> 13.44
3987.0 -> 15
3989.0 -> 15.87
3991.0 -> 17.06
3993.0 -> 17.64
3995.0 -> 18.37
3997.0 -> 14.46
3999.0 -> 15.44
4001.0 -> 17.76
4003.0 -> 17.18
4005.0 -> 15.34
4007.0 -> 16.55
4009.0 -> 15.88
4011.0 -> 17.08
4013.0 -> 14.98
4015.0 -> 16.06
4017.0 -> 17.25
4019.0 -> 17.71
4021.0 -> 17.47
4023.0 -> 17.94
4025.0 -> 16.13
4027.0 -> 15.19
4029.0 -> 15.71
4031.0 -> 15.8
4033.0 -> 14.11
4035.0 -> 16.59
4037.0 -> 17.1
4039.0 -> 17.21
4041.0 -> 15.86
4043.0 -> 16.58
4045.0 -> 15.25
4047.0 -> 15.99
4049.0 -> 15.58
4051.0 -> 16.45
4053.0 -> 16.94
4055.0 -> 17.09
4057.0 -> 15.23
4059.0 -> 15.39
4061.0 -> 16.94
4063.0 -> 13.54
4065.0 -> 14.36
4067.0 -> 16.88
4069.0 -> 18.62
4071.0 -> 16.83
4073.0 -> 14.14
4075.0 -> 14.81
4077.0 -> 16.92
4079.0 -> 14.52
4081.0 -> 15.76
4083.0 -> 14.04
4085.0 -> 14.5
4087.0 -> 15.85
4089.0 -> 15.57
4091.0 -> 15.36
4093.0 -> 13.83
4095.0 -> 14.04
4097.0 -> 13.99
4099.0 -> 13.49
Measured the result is 1.15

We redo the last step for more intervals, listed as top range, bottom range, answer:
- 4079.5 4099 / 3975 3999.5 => 1.02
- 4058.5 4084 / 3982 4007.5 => 1.01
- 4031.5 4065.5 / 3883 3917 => 1.14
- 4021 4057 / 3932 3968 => 1.20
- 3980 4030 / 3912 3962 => 1.12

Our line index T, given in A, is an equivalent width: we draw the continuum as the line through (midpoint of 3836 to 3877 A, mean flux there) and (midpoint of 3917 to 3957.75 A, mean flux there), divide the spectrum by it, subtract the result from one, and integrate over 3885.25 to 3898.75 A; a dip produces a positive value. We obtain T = 1.2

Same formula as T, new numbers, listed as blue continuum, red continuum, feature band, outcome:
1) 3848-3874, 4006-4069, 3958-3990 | 5.8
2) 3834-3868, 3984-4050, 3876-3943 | 4.1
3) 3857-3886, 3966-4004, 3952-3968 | 1.6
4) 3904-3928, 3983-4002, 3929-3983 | 7.5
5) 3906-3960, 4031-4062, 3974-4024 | -0.5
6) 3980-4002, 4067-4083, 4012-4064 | -0.8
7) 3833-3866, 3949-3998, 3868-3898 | 0.4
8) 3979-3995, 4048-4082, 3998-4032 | -1.4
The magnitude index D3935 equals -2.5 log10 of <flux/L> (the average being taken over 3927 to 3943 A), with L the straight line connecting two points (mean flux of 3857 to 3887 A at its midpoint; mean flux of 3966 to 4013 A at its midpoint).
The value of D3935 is 0.08 mag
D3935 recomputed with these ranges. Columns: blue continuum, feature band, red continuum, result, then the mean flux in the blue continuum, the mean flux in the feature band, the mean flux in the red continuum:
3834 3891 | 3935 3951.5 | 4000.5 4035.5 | 0.056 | 15.4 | 15.1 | 16.4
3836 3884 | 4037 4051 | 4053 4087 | -0.038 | 15.4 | 16.2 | 15.6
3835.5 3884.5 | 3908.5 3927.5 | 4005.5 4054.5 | -0.039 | 15.4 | 16.3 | 16.3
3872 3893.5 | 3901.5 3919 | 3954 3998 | -0.112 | 14.4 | 15.9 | 14.2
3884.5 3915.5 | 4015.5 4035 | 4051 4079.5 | -0.045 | 15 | 16.4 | 15.9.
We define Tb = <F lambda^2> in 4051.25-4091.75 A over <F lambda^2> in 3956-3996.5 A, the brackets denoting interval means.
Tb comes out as 1.2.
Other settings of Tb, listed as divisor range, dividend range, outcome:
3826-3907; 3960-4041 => 1.11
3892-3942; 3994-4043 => 1.15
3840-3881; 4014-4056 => 1.11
